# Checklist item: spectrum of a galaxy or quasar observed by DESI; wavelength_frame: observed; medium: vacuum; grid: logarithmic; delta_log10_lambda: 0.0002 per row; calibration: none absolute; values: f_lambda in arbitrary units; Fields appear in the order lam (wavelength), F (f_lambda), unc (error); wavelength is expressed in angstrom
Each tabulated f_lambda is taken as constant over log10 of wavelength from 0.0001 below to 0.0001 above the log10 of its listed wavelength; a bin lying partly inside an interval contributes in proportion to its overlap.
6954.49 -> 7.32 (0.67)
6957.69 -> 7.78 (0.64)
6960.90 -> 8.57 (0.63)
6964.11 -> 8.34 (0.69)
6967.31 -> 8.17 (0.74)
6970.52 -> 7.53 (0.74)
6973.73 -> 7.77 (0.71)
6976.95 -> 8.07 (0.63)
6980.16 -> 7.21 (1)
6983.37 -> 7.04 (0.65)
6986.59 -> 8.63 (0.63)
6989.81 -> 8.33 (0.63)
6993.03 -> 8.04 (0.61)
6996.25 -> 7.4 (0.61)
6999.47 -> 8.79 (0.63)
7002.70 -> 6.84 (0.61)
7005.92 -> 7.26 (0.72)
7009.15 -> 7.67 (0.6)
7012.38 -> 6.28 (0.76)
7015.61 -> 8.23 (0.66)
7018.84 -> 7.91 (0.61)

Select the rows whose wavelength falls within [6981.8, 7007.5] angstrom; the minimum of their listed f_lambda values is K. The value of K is 6.84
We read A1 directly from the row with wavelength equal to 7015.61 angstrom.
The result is 8.23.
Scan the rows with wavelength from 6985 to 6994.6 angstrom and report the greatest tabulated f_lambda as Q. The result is 8.63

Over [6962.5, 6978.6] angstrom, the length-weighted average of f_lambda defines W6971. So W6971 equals 7.97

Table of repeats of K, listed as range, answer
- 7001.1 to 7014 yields 6.28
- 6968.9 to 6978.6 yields 7.53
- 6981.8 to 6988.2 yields 7.04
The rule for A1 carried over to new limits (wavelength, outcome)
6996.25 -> 7.4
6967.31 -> 8.17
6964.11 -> 8.34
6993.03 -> 8.04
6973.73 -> 7.77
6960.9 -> 8.57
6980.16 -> 7.21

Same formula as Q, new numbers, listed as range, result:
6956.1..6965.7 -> 8.57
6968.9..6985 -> 8.07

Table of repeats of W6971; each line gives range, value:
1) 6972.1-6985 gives 7.52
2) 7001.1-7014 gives 7.01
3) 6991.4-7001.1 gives 8.07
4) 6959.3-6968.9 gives 8.36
